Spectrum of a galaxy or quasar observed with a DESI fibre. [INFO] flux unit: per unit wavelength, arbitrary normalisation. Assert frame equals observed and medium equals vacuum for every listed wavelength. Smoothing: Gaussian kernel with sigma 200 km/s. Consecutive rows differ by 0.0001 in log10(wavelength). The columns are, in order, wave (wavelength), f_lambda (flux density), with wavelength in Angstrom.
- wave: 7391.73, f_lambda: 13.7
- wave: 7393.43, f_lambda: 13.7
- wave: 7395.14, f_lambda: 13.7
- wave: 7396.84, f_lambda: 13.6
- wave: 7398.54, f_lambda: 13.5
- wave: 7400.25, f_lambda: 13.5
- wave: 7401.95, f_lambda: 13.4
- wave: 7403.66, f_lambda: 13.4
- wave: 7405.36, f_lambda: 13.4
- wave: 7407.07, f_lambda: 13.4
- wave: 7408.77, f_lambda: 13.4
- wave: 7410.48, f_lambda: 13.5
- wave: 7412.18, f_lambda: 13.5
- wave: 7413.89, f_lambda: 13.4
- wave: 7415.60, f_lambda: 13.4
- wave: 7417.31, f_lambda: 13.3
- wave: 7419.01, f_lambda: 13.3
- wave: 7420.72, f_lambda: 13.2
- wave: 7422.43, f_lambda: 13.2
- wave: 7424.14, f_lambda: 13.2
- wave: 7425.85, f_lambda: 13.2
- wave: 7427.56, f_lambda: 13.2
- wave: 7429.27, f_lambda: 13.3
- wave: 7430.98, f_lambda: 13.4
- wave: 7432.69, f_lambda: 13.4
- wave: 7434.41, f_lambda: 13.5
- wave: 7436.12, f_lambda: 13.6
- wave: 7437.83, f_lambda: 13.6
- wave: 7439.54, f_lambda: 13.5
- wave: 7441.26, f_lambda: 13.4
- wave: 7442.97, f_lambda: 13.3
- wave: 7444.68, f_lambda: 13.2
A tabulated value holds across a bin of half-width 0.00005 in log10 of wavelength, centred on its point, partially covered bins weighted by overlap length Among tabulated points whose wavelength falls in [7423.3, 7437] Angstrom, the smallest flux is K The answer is 13.2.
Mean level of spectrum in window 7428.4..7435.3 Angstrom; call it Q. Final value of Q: 13.4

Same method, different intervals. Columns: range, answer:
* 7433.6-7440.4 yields 13.6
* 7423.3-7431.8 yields 13.3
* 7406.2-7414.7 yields 13.4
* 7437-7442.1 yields 13.5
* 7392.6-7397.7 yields 13.7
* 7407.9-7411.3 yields 13.5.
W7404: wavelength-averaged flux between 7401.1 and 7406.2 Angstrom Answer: 13.4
